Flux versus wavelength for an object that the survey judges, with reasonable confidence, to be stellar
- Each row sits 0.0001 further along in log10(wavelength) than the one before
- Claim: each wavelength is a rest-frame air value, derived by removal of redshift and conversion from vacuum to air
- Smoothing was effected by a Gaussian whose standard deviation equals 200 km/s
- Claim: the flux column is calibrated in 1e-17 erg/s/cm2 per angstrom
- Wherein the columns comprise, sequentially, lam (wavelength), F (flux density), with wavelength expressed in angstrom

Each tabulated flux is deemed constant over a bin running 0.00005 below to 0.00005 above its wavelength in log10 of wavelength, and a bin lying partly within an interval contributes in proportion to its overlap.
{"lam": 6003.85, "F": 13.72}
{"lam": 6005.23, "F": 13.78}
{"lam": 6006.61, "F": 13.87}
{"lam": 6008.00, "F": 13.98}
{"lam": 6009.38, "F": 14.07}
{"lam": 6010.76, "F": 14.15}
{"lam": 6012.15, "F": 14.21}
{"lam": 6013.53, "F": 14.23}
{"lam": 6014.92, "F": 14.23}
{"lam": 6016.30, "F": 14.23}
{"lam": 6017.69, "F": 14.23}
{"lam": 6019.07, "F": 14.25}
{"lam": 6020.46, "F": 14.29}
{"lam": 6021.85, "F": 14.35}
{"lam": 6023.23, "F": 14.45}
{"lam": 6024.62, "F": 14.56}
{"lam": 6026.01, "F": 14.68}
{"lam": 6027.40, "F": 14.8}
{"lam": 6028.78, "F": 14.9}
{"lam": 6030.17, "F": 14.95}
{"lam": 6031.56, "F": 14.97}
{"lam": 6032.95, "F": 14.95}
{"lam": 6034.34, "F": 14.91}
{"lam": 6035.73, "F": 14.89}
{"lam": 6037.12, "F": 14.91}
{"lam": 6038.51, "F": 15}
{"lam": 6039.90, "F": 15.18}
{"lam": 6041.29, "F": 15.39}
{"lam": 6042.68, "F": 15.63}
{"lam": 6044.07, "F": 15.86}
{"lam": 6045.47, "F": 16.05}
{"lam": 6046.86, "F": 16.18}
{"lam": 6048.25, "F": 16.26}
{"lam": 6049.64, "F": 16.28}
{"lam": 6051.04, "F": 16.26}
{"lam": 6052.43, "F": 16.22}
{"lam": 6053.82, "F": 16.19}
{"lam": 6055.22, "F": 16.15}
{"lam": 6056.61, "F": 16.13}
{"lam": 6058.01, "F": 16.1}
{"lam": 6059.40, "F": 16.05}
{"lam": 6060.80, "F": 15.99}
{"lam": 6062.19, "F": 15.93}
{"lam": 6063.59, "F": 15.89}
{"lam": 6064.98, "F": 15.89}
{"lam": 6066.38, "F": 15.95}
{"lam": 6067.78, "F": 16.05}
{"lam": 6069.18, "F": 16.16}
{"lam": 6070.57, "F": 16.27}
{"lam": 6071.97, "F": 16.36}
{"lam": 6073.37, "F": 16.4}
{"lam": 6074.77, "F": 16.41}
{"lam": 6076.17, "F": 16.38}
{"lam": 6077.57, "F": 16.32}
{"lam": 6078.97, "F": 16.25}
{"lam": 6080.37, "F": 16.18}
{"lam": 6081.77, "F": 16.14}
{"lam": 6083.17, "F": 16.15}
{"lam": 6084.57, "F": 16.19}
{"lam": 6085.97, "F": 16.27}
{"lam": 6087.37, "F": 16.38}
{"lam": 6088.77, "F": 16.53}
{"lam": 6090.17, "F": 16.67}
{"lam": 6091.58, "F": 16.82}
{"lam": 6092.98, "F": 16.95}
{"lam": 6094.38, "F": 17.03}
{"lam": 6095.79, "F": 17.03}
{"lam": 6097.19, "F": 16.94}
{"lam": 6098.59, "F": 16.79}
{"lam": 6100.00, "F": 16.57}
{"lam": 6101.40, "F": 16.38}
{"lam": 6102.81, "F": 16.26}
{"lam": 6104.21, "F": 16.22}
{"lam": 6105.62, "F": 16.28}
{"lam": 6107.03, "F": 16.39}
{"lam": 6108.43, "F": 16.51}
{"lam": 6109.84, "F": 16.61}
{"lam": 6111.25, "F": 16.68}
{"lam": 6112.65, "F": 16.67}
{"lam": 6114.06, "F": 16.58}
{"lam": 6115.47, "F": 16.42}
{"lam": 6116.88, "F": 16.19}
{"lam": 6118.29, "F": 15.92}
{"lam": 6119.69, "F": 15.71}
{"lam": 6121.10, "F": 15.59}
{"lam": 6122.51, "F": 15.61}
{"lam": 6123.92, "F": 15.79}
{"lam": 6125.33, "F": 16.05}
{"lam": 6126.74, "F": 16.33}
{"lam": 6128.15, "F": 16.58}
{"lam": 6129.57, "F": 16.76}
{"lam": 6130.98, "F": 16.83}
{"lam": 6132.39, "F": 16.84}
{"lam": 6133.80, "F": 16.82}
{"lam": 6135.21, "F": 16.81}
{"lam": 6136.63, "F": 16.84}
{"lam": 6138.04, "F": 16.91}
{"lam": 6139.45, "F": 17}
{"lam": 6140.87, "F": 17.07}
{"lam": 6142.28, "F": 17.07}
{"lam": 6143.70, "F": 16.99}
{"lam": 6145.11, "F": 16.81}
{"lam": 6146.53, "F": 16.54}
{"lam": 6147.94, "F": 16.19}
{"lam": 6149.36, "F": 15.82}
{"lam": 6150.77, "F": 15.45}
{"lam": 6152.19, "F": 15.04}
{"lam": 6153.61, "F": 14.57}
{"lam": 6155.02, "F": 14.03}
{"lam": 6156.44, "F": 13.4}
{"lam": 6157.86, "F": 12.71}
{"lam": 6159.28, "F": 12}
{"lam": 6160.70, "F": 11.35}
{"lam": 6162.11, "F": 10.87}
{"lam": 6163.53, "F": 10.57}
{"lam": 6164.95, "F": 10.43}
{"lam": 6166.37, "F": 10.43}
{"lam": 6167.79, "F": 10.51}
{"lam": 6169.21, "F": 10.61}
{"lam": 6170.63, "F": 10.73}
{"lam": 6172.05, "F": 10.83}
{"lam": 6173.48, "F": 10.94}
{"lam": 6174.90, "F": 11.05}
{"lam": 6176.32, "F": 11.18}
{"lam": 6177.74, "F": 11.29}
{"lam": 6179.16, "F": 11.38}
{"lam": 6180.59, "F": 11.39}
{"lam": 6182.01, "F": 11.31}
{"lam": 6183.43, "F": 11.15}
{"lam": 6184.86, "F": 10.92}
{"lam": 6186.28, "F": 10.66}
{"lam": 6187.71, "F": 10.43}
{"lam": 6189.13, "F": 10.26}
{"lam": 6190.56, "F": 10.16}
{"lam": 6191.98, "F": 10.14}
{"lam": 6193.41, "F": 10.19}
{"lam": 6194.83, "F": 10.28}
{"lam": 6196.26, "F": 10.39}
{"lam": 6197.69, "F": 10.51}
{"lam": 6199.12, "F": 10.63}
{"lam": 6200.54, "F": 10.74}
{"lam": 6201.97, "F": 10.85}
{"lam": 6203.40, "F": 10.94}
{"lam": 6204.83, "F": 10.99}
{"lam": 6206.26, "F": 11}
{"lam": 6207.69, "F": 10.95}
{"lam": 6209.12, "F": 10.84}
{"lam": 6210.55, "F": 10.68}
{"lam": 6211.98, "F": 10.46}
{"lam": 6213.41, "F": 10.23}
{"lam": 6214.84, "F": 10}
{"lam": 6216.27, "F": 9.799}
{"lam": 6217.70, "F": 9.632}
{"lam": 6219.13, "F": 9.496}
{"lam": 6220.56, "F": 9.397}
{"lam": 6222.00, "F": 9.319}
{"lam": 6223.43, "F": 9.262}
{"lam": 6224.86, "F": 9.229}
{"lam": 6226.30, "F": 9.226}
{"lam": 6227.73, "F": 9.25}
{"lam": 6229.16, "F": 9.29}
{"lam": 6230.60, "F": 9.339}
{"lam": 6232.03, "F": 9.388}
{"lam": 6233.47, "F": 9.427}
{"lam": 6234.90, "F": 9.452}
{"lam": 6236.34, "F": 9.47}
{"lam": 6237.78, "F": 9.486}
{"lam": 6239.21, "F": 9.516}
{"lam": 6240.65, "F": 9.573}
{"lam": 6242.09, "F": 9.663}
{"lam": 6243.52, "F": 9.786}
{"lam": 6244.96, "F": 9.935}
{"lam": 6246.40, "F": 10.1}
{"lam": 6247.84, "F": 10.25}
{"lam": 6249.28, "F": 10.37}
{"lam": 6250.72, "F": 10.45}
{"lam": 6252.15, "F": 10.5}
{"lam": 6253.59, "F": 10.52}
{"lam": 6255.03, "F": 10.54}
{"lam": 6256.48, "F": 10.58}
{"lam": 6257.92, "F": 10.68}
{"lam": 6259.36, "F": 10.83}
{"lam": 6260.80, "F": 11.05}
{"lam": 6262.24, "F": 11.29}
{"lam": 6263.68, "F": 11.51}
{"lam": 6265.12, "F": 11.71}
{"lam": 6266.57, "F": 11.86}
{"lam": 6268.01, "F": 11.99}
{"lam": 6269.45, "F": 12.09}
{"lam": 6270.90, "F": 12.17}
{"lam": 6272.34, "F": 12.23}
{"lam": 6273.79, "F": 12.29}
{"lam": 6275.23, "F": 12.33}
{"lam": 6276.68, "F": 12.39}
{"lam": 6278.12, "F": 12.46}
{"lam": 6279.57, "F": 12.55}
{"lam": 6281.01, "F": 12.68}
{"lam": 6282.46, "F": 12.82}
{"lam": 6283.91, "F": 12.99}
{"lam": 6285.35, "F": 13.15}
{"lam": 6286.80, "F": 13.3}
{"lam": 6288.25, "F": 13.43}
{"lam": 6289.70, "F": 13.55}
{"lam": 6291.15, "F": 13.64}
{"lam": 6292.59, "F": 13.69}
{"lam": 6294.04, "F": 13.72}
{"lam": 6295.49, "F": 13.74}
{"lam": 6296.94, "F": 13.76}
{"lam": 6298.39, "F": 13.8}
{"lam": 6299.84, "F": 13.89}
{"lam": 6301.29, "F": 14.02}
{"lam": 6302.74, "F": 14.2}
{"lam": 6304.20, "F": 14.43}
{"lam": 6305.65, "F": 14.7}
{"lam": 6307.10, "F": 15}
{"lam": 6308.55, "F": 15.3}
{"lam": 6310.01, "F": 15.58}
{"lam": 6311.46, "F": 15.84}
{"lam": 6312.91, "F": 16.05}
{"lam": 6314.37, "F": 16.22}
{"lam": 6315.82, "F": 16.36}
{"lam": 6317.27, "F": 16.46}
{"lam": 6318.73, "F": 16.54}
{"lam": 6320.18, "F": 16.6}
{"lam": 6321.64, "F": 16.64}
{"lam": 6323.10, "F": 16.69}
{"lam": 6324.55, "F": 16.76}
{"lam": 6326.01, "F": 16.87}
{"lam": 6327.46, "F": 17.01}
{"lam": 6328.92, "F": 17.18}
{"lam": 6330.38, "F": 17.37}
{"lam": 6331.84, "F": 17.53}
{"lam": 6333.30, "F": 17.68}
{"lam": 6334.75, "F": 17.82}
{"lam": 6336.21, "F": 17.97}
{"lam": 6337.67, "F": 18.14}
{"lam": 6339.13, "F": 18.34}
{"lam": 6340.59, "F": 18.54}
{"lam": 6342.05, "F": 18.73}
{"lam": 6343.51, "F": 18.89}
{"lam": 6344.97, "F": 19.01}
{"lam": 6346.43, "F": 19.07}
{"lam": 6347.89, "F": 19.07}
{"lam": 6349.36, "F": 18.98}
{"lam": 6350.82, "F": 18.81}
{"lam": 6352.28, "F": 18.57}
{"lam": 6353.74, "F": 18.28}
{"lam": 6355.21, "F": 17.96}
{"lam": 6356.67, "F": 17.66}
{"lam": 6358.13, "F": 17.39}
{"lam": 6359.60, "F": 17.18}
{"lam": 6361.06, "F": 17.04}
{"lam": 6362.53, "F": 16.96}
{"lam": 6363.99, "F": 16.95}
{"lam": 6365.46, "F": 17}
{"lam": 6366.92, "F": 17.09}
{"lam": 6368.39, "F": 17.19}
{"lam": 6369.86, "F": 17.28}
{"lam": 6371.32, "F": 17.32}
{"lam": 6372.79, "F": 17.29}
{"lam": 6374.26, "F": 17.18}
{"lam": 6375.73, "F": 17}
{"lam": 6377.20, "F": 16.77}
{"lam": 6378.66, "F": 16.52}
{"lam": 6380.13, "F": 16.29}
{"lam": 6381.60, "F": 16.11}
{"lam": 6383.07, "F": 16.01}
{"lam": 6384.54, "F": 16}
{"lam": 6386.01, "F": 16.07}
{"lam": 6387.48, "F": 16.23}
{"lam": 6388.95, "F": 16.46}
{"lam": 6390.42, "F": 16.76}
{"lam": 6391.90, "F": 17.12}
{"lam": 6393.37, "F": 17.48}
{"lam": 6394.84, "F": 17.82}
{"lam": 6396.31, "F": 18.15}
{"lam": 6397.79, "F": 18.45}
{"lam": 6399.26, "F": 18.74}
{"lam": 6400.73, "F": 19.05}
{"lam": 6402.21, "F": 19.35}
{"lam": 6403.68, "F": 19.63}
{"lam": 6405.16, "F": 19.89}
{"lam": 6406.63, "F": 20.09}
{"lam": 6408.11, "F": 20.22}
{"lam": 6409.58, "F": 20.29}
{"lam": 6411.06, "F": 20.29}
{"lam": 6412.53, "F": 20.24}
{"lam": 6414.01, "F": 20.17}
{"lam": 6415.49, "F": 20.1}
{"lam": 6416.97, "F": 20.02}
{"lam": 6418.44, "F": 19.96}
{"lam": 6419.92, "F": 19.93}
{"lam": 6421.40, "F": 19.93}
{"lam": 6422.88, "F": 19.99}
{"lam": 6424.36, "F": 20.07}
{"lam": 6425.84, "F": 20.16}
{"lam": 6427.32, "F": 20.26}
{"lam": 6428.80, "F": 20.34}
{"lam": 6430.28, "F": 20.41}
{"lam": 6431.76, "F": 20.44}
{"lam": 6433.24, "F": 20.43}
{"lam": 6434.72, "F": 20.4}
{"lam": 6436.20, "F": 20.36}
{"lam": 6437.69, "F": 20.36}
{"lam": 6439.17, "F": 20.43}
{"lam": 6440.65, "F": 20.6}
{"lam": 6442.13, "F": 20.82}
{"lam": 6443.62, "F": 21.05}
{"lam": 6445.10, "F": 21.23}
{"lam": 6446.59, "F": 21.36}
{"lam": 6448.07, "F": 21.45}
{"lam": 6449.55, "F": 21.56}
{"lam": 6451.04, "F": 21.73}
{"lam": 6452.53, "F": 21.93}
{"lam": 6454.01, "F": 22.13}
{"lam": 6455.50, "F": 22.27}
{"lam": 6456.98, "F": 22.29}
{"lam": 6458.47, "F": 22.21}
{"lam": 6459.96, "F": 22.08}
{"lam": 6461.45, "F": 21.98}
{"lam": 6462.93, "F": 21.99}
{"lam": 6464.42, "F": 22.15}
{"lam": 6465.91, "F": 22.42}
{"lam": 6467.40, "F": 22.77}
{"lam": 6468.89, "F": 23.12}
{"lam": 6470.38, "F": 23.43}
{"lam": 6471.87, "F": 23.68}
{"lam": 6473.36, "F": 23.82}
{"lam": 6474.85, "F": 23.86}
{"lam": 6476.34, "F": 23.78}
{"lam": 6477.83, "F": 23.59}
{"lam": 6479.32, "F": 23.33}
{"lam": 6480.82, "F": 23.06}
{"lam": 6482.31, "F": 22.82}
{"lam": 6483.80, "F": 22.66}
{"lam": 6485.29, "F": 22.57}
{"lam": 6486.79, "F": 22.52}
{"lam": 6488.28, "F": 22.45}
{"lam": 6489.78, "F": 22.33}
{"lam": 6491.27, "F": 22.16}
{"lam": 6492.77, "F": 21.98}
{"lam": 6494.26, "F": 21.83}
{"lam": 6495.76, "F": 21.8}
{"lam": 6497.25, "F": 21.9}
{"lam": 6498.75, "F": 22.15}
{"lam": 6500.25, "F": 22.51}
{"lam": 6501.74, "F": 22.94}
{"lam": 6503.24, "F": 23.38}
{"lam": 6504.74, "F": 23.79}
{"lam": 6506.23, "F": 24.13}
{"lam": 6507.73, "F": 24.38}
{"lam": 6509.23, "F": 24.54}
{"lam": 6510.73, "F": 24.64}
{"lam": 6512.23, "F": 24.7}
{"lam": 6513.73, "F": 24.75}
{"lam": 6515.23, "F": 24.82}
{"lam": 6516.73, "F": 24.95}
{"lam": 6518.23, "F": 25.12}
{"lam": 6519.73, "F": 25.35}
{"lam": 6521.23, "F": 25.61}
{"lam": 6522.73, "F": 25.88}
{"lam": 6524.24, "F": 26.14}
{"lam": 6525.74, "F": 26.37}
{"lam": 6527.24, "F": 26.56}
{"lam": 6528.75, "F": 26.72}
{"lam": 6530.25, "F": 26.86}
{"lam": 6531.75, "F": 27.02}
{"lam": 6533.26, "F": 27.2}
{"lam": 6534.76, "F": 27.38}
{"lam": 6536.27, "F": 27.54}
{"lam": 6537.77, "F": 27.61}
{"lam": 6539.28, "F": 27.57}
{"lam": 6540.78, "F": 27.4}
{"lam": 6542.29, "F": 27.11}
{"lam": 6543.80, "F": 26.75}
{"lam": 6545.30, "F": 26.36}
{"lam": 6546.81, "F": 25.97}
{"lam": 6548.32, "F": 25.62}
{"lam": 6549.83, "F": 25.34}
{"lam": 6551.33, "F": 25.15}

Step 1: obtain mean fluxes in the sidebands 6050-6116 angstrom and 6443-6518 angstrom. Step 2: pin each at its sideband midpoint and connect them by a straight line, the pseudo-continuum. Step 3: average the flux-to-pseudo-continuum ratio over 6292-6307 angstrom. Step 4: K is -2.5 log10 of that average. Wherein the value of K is 0.38 mag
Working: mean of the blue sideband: 16.4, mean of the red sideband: 22.8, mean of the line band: 14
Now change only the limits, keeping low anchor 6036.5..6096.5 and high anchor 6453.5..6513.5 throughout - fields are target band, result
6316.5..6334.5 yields 0.20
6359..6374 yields 0.22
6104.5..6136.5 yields 0.04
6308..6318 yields 0.25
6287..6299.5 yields 0.40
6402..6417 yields 0.09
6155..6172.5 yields 0.49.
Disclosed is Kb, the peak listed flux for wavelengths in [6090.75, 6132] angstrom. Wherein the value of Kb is 17.03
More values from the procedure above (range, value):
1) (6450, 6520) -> 25.35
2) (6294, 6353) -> 19.07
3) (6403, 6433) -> 20.44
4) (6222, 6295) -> 13.72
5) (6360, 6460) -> 22.29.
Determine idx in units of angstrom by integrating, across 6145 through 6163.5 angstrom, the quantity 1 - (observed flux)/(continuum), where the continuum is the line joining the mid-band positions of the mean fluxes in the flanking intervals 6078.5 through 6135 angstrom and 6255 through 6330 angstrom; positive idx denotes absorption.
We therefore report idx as 2.1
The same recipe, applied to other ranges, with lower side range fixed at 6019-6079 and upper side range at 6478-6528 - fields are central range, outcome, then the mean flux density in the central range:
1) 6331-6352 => 2.4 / 18.5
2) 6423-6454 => 2.5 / 20.8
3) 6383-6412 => 4.8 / 18.3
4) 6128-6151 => 0.7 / 16.7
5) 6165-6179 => 5.5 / 10.8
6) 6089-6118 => 0.0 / 16.6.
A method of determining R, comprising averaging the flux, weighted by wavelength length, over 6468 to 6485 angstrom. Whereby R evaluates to 23.4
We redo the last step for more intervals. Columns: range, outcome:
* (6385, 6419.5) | 18.8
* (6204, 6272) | 10.3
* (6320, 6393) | 17.4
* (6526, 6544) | 27.1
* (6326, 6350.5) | 18.2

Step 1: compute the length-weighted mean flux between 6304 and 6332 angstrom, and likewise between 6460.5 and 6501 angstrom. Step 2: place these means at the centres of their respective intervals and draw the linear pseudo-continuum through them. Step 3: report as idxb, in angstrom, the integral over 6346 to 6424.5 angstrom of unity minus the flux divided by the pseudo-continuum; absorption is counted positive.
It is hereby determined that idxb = 3.1 angstrom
